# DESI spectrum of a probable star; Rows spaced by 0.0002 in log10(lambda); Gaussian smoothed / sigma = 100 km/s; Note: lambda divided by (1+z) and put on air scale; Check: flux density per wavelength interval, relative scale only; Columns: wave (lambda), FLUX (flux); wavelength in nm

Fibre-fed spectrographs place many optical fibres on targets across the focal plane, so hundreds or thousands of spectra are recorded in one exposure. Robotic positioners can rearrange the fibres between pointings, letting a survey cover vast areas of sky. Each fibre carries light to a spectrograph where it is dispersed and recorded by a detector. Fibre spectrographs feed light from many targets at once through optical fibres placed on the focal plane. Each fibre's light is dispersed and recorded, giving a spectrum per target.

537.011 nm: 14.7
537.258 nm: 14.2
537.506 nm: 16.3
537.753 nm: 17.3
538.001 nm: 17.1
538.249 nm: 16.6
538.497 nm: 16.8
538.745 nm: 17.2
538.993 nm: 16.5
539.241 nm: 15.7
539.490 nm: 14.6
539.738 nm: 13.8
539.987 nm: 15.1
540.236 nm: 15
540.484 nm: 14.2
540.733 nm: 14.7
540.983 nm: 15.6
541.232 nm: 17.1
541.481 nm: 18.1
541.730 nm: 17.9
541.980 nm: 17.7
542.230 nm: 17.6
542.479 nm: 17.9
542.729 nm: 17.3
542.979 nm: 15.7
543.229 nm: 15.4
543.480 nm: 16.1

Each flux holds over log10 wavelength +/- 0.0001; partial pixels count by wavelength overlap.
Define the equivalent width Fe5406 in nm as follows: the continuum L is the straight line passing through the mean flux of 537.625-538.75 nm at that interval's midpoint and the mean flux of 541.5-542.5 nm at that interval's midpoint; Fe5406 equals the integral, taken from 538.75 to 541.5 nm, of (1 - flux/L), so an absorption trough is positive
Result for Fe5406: 0.31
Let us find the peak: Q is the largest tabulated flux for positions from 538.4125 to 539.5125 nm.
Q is 17.2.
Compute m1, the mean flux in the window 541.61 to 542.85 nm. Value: 17.7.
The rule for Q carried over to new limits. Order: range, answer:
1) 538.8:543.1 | 18.1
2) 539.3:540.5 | 15.1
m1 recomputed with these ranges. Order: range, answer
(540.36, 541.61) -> 16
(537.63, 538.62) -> 16.9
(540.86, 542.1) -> 17.3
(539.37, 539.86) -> 14.2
